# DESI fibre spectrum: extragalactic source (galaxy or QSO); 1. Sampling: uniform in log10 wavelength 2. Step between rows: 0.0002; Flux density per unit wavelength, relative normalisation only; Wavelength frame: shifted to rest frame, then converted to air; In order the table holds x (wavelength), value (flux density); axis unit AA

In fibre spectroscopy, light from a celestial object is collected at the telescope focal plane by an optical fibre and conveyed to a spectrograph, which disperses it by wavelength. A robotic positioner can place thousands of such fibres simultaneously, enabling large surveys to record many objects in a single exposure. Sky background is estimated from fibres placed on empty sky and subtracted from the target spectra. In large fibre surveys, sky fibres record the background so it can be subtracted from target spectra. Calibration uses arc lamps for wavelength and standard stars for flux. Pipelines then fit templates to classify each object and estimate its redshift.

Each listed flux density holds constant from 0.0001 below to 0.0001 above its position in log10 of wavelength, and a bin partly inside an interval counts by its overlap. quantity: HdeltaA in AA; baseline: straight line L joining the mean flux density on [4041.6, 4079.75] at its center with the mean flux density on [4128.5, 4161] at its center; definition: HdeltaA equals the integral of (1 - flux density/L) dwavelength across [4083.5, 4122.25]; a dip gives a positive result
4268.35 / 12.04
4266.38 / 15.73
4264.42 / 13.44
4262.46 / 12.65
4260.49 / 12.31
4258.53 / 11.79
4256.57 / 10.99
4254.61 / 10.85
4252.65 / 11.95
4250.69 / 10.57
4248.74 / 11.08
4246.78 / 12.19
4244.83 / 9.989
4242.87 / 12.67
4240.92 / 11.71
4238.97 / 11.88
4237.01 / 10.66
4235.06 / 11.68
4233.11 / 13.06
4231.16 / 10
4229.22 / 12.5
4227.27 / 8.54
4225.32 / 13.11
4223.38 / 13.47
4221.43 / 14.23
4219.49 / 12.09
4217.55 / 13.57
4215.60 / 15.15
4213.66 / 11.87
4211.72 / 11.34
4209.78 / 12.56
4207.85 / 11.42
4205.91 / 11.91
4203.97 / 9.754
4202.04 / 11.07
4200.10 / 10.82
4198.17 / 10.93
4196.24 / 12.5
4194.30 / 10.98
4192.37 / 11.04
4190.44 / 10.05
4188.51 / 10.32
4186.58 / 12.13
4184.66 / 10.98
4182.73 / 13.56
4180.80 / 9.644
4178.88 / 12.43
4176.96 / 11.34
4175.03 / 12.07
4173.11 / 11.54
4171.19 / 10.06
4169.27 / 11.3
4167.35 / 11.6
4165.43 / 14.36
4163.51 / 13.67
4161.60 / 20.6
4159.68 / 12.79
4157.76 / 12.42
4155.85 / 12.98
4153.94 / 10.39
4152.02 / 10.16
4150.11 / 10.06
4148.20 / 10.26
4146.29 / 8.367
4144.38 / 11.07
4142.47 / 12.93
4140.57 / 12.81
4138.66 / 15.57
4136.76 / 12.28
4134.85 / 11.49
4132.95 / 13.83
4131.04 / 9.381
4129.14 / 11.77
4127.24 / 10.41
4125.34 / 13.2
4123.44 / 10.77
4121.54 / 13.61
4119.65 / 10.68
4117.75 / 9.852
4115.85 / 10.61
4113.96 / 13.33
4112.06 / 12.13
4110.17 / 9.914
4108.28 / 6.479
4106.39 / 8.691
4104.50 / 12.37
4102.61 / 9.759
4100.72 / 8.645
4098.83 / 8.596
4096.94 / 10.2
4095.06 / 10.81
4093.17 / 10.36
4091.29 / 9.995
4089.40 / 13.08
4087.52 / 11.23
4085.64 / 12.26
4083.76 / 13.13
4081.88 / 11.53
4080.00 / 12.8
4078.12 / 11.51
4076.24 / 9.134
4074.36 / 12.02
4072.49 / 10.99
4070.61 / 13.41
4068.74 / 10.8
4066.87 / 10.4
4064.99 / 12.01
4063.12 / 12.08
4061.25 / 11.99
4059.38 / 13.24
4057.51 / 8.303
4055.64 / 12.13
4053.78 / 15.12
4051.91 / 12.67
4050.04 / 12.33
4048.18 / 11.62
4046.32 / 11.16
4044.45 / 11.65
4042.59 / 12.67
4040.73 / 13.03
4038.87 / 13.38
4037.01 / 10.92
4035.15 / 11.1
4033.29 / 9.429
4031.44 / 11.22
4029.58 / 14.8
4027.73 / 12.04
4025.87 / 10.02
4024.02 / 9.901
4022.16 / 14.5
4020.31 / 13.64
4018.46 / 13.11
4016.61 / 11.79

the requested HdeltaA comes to 3.58 AA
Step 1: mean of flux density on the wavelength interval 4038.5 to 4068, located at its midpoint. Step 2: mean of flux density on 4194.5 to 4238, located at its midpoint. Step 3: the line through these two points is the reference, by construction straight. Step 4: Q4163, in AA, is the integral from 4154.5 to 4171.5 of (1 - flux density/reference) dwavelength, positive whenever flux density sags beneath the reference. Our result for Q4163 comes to -2.0 AA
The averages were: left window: 12.1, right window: 11.9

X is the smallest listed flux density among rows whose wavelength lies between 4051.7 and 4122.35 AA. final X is 6.479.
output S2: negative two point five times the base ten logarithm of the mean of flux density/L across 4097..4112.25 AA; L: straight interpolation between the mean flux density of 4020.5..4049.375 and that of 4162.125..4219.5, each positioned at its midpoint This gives 0.24 mag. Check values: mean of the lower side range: 11.9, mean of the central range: 9.48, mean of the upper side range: 11.8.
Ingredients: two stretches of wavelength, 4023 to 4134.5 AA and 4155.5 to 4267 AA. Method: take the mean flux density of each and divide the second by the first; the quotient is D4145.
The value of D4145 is 1.06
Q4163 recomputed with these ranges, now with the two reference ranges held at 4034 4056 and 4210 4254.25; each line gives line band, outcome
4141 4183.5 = 0.3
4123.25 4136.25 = 0.6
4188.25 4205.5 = 1.6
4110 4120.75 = 0.8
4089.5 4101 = 2.0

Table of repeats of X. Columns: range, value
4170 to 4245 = 8.54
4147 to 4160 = 10.06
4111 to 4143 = 9.381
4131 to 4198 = 8.367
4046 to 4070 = 8.303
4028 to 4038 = 9.429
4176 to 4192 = 9.644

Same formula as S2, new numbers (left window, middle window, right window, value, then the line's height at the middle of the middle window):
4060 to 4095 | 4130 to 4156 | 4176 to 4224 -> 0.02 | 11.7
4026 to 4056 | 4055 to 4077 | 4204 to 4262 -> 0.07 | 12.1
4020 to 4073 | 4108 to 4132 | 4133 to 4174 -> 0.10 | 12.2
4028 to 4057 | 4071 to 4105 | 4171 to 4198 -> 0.08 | 11.9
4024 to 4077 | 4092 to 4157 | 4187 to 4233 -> 0.07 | 11.7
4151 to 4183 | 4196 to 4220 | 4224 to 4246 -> -0.01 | 11.8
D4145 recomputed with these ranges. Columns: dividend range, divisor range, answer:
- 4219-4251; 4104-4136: 1.06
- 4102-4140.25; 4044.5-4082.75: 0.97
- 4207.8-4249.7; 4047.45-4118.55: 1.08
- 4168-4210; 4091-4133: 1.06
